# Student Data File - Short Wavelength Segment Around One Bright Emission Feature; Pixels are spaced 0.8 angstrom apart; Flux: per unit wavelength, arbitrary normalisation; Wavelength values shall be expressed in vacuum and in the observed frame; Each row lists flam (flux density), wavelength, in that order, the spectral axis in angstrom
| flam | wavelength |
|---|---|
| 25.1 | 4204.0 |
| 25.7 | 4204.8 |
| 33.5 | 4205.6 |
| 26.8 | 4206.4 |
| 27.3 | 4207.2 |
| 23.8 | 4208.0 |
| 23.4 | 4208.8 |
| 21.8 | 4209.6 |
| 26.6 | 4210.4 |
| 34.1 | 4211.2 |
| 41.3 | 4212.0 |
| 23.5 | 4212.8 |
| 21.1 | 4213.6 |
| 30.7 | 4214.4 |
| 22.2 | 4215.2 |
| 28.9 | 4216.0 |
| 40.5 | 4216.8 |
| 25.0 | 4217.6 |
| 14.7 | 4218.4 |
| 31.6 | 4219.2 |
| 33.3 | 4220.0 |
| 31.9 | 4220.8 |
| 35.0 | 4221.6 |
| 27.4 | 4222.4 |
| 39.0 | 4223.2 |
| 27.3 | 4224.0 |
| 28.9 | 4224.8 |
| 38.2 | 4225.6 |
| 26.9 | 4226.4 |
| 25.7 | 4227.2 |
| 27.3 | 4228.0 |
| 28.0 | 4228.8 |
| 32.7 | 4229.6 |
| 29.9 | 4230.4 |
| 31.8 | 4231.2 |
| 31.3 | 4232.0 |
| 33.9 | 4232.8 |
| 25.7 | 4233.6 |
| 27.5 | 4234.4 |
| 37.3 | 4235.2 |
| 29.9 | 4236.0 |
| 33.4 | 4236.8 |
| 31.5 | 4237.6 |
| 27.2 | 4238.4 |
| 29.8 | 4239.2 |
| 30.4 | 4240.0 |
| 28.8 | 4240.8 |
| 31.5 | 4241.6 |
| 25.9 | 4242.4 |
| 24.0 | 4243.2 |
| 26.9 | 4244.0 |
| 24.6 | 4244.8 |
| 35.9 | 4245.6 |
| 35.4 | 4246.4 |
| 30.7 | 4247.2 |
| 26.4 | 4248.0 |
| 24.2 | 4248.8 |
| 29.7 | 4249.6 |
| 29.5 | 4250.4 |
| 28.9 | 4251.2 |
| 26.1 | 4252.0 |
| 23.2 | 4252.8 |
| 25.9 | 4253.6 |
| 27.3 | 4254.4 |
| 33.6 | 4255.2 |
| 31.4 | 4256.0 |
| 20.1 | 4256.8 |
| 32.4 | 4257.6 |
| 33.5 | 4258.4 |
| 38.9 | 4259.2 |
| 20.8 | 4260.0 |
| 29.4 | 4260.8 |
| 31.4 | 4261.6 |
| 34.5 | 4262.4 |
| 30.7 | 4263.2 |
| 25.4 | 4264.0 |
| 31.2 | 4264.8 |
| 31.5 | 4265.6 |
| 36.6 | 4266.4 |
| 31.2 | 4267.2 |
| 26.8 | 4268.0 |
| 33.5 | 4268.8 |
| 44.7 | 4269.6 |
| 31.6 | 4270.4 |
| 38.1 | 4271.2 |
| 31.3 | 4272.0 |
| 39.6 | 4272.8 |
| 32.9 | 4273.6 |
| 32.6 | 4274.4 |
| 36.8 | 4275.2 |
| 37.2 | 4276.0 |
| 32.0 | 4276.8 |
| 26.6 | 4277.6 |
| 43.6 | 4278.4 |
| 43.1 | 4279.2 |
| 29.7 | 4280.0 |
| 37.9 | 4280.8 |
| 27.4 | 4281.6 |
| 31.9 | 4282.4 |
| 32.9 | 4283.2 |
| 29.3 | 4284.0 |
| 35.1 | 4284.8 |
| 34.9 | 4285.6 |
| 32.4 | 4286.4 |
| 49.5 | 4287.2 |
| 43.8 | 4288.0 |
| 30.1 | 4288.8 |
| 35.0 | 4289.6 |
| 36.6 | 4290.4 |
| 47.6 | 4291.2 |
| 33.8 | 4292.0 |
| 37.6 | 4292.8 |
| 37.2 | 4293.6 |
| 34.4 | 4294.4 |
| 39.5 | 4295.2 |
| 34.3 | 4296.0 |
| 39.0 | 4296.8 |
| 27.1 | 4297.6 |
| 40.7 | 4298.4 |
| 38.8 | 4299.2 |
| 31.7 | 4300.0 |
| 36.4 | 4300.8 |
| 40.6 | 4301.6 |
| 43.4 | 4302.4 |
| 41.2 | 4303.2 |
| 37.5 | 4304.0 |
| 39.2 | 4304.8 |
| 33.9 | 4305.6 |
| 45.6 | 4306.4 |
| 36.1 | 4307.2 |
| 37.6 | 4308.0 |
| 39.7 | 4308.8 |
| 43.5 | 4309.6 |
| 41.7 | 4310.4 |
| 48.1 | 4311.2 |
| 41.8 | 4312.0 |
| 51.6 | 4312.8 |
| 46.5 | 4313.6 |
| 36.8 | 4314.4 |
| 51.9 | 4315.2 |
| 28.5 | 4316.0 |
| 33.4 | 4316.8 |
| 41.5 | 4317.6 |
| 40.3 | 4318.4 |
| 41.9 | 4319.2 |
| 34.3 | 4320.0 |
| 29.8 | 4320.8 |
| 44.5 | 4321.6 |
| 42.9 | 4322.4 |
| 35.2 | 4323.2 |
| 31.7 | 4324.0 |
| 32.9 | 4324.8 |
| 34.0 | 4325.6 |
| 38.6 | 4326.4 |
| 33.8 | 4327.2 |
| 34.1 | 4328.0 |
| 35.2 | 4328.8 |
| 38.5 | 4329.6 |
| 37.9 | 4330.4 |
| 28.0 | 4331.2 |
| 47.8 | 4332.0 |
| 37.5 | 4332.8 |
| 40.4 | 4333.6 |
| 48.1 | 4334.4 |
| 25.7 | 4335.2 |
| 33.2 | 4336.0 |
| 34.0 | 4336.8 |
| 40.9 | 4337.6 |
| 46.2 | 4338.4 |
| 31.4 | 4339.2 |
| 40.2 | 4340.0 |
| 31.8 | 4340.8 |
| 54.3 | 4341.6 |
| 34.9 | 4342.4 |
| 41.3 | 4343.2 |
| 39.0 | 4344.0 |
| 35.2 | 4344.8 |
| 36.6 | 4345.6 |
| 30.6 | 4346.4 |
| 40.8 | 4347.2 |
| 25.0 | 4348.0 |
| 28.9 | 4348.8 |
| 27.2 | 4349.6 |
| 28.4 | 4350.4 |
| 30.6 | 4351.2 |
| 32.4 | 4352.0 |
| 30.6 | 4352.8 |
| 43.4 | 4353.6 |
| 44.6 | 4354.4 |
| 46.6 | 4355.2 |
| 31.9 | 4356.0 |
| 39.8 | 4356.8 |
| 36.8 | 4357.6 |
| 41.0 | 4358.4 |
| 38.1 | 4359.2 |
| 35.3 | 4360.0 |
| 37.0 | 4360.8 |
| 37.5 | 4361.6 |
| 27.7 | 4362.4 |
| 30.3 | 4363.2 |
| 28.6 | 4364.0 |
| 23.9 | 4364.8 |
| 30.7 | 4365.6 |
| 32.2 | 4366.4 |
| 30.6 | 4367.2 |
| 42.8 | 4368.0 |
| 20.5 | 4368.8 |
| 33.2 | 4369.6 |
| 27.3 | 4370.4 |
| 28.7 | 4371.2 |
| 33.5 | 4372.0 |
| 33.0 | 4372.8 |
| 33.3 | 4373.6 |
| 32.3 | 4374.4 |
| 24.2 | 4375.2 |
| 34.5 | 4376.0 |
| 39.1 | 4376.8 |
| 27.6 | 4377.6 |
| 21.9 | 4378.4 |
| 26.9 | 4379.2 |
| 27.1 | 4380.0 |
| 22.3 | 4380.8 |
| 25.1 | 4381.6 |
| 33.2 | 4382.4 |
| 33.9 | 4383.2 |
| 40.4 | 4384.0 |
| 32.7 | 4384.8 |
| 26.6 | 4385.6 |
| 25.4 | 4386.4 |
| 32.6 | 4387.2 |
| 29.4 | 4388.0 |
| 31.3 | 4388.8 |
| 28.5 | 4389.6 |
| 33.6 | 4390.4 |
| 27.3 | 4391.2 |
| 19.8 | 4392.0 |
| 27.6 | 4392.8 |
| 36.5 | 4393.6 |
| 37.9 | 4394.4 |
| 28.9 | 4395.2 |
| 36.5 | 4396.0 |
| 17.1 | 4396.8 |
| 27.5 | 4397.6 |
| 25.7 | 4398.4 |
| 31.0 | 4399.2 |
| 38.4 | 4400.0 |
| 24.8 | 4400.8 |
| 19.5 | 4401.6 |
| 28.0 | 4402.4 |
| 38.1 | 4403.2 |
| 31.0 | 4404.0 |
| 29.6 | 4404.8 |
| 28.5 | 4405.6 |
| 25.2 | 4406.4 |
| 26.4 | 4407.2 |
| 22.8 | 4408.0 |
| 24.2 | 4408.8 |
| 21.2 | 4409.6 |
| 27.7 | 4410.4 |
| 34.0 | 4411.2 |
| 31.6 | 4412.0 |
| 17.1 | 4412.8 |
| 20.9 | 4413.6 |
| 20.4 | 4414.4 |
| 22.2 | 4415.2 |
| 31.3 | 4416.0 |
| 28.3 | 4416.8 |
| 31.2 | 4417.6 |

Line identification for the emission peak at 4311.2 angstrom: C III]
